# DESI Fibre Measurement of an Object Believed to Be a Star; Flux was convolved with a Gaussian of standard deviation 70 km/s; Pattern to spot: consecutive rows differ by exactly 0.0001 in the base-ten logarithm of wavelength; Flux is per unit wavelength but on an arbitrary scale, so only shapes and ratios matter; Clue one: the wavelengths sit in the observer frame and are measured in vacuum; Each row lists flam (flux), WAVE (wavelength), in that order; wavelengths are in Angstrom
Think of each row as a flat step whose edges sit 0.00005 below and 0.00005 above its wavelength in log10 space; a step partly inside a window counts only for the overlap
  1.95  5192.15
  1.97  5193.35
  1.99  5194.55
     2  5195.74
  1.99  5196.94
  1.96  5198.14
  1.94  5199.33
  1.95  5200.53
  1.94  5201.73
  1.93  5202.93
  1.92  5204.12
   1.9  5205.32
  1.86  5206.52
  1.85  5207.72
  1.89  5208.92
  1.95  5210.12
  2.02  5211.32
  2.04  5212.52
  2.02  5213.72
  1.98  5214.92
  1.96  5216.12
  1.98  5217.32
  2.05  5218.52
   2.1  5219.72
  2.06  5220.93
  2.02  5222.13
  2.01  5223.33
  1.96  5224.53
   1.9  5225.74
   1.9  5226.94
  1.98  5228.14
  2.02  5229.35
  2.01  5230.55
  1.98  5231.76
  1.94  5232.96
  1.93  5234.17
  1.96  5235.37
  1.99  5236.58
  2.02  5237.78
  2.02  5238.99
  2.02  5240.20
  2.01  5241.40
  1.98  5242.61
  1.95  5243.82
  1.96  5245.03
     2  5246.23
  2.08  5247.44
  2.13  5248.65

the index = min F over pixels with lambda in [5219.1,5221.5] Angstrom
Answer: 2.06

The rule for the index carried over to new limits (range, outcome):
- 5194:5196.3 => 1.99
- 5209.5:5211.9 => 1.95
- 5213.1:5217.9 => 1.96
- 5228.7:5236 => 1.93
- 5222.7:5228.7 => 1.9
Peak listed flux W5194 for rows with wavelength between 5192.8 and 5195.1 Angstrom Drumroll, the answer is 1.99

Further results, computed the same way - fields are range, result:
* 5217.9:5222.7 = 2.1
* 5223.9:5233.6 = 2.02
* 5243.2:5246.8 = 2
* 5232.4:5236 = 1.96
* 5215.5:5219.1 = 2.05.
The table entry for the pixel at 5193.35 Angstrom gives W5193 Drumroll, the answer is 1.97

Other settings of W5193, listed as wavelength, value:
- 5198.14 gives 1.96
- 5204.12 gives 1.92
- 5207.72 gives 1.85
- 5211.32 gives 2.02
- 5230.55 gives 2.01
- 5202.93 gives 1.93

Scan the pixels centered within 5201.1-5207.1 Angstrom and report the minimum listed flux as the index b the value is 1.86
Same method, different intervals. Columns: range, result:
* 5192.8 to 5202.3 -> 1.94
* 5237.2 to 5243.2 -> 1.98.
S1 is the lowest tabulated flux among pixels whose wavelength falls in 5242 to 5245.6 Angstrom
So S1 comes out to 1.95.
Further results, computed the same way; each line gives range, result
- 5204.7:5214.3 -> 1.85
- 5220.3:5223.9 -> 2.01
